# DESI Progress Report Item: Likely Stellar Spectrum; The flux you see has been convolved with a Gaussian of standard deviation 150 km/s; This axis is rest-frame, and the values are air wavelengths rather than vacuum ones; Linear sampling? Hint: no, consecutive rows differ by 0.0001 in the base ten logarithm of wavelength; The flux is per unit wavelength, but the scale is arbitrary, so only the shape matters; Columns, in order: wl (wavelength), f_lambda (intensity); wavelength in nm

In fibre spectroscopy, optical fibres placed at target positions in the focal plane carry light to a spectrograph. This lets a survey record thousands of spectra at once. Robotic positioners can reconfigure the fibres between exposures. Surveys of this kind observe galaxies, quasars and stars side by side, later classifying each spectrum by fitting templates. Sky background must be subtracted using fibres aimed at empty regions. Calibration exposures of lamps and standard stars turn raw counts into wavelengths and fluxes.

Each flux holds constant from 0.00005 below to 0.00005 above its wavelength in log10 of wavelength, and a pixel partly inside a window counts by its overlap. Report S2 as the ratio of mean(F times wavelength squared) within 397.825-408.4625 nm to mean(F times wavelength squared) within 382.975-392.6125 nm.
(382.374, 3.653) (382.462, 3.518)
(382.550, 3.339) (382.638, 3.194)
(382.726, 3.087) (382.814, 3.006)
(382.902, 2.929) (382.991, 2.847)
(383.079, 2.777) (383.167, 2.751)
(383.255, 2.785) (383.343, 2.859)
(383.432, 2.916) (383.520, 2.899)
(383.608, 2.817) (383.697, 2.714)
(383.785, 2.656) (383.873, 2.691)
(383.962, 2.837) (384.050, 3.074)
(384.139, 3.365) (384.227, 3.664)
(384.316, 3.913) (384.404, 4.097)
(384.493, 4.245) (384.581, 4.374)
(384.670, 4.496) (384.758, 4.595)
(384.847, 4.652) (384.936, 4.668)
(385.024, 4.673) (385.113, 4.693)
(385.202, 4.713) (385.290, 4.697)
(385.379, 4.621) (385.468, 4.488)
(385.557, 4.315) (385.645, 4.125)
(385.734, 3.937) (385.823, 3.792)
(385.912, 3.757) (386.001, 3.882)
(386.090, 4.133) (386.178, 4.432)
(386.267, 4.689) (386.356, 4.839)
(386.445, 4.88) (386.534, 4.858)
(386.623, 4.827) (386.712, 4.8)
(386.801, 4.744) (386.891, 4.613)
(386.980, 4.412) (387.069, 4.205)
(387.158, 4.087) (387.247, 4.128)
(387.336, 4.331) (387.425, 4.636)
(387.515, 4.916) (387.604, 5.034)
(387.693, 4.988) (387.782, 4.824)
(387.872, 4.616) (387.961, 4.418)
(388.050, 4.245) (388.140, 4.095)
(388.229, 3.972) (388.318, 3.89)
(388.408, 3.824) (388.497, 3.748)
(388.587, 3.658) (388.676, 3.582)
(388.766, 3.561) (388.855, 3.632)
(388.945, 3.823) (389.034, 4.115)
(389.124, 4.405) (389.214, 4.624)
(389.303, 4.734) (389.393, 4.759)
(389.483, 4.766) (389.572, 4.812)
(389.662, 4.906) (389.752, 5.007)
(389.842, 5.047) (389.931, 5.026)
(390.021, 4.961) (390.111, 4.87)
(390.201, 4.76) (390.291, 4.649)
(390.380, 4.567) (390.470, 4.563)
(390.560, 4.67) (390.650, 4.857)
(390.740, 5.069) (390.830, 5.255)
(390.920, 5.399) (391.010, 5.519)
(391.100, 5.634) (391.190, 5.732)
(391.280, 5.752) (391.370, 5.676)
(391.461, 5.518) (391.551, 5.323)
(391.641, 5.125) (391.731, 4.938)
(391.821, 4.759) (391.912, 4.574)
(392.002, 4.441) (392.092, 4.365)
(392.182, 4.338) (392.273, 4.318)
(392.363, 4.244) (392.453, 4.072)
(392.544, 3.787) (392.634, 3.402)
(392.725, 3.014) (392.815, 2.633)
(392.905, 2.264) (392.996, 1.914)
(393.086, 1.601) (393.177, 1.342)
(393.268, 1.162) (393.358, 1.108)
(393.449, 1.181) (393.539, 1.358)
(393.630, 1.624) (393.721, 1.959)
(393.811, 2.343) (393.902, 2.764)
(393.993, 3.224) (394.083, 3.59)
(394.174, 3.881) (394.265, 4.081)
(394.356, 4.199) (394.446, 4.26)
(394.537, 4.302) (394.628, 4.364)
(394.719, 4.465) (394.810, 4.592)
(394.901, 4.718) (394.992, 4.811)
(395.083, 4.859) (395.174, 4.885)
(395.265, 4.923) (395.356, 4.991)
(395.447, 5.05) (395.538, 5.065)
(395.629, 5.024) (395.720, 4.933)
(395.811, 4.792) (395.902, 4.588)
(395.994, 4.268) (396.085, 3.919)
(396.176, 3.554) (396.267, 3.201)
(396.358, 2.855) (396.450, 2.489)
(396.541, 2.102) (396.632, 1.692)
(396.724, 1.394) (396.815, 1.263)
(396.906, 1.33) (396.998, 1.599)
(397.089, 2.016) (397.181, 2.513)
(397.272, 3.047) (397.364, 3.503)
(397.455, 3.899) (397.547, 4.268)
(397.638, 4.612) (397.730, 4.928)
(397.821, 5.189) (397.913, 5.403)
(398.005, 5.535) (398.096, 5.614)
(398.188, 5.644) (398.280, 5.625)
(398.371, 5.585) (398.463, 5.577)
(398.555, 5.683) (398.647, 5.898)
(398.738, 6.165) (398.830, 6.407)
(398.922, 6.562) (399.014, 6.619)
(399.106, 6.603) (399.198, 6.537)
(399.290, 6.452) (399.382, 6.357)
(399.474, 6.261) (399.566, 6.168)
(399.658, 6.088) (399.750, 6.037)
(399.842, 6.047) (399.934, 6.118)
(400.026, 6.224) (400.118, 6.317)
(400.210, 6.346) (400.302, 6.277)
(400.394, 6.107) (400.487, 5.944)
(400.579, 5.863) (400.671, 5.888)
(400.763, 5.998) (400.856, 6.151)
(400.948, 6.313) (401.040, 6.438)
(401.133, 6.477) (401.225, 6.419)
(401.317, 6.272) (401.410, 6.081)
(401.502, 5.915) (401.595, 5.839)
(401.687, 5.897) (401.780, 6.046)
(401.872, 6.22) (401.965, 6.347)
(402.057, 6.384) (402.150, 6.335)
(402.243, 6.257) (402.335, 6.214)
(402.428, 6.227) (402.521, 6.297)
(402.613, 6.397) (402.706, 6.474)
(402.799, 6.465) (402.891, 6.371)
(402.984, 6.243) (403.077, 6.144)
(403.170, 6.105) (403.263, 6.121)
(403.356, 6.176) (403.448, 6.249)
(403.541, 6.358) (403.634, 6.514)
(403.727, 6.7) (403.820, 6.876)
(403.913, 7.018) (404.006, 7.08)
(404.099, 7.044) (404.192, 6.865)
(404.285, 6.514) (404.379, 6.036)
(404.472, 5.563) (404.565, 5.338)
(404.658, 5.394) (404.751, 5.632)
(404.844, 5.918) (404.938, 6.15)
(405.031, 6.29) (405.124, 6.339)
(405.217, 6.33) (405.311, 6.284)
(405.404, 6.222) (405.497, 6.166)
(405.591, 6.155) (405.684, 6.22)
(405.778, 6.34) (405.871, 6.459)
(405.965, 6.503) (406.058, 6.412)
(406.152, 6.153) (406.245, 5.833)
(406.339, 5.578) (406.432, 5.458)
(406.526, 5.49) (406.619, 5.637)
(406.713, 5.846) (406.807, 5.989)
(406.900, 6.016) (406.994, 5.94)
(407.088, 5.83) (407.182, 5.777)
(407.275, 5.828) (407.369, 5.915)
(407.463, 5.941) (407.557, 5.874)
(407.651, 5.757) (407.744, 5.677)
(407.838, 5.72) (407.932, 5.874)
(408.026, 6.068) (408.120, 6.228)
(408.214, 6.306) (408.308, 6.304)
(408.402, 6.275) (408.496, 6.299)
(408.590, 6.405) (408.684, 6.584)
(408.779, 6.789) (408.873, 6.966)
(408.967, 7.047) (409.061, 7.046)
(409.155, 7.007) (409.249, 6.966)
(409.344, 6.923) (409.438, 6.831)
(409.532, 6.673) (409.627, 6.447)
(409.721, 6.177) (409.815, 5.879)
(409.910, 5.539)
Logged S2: 1.52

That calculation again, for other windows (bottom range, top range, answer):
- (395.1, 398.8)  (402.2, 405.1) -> 1.57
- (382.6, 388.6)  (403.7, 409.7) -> 1.73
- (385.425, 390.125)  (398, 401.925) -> 1.48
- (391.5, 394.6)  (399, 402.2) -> 1.96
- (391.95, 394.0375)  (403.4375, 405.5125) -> 2.46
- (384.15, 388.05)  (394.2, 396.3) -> 1.06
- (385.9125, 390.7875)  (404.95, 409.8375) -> 1.53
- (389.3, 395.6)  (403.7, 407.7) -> 1.57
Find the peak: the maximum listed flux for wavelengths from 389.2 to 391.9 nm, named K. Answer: 5.752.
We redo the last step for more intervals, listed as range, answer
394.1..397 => 5.065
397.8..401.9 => 6.619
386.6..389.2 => 5.034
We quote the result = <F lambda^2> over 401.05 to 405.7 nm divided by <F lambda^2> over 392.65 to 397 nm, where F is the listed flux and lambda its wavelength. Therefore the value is 2.0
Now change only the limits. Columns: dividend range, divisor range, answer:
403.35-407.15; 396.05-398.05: 2.01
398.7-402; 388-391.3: 1.43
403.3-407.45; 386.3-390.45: 1.49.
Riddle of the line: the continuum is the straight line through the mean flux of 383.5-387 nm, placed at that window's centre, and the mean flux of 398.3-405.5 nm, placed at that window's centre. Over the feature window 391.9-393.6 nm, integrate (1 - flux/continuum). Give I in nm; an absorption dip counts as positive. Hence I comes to 0.738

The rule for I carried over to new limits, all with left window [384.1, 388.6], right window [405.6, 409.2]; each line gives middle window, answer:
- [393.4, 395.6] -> 0.544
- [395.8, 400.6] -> 0.521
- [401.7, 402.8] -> -0.111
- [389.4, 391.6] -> -0.172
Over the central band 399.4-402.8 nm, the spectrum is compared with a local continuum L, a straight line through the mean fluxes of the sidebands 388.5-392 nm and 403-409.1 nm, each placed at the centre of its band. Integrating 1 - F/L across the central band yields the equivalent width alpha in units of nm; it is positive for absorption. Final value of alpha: -0.26 nm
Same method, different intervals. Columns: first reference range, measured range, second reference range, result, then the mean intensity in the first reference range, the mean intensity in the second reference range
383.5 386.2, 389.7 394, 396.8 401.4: 0.63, 3.94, 5.44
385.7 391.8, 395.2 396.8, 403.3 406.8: 0.46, 4.62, 6.19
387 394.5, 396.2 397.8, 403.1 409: 0.70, 4.08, 6.17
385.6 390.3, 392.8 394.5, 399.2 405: 0.89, 4.42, 6.23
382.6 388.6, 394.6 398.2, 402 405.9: 0.95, 4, 6.29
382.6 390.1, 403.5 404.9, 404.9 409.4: -0.10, 4.09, 6.19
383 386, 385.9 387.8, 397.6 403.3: -0.22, 3.74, 6.09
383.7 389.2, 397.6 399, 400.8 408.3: -0.04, 4.2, 6.15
